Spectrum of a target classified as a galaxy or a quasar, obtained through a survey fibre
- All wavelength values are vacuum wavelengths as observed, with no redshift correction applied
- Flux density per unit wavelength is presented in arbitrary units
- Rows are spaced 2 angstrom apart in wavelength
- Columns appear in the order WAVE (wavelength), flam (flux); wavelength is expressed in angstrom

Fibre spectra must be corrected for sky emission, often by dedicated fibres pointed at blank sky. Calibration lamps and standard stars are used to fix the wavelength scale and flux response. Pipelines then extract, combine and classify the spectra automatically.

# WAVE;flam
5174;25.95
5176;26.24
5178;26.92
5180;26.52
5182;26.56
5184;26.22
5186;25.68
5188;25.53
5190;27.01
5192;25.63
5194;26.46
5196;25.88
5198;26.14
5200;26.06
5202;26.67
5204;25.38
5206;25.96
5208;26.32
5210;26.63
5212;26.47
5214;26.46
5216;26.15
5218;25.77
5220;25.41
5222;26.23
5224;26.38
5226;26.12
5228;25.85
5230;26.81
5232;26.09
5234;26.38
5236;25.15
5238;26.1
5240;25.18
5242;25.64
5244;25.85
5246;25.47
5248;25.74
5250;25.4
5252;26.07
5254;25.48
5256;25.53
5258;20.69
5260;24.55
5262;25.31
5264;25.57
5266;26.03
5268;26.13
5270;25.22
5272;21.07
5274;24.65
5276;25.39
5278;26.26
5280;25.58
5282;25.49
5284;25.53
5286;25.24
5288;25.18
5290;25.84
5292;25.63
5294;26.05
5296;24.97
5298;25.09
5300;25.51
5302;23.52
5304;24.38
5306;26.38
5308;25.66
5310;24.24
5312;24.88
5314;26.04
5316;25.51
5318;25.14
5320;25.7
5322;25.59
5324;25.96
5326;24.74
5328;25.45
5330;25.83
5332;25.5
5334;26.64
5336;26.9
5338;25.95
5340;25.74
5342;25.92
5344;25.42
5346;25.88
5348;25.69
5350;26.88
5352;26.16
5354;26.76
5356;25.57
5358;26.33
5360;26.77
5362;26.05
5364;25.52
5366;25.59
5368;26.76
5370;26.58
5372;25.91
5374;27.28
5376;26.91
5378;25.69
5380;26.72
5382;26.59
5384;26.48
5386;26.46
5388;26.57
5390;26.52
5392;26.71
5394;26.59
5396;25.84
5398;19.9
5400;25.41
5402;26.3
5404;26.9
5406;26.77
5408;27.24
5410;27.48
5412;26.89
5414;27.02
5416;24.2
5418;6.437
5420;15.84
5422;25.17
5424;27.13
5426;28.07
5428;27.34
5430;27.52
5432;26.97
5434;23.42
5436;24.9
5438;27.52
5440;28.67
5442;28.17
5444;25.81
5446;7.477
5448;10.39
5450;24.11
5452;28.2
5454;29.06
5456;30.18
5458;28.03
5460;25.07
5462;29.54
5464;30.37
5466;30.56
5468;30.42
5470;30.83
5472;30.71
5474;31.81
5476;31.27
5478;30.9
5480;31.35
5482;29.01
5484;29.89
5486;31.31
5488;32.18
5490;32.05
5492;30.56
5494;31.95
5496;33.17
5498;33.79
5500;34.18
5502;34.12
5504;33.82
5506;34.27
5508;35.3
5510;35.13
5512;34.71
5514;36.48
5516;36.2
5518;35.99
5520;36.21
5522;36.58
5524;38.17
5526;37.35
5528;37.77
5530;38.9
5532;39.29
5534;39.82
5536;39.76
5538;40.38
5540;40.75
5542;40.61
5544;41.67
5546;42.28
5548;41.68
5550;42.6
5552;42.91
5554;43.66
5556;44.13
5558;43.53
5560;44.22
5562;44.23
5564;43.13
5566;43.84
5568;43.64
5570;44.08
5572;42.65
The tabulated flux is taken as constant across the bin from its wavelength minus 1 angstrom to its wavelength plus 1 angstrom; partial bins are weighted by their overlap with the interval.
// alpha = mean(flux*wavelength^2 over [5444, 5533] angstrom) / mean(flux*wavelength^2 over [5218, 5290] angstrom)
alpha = 1.35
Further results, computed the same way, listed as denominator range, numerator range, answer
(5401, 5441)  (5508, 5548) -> 1.59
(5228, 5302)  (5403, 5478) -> 1.10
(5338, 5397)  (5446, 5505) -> 1.17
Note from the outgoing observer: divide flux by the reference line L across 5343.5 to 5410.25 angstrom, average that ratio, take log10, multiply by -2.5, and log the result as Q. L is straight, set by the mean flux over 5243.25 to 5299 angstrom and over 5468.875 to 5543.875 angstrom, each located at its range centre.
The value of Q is 0.13 mag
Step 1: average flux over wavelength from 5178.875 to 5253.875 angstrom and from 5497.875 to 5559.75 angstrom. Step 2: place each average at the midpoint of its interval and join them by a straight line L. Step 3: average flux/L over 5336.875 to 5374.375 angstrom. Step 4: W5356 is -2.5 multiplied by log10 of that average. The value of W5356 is 0.207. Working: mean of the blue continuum 26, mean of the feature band 26.1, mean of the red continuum 38.6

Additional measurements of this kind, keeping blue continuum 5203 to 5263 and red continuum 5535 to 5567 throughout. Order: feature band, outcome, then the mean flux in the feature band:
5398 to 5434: 0.39 mag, 24.7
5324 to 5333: 0.20 mag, 25.4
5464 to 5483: 0.24 mag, 30.7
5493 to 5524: 0.15 mag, 34.9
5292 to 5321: 0.17 mag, 25.2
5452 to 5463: 0.30 mag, 28.4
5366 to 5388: 0.25 mag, 26.5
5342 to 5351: 0.22 mag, 26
